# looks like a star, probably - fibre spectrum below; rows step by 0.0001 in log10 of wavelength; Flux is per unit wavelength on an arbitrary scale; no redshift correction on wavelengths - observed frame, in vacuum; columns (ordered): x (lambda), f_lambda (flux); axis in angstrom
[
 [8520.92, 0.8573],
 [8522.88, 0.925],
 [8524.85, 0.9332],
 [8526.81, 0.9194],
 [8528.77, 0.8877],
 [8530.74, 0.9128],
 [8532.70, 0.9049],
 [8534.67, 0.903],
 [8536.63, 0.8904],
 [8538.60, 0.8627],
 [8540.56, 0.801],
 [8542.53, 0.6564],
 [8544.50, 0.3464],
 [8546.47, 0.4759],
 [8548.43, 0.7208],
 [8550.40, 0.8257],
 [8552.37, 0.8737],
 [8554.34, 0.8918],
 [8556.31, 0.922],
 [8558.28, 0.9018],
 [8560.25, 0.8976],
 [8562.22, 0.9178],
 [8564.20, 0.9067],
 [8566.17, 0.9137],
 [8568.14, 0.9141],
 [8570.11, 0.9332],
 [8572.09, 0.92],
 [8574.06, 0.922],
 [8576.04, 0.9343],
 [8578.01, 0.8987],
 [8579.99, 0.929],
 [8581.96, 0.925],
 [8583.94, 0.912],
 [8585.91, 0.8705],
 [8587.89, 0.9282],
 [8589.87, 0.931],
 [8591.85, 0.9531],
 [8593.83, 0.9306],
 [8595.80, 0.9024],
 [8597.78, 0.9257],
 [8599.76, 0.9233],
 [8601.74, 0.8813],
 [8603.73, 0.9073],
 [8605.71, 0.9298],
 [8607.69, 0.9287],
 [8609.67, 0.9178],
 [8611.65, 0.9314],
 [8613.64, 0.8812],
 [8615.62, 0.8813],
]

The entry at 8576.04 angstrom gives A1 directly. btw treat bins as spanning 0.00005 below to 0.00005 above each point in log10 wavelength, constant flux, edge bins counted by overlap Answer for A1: 0.9343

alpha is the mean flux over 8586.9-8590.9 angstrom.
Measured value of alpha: 0.929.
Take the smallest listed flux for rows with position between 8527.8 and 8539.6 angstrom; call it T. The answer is 0.8627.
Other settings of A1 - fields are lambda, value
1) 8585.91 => 0.8705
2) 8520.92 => 0.8573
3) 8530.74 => 0.9128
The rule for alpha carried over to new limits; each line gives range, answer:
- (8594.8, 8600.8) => 0.918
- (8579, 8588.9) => 0.913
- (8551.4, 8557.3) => 0.896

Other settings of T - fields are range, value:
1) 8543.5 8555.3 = 0.3464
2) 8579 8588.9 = 0.8705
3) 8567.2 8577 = 0.9141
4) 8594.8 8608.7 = 0.8813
